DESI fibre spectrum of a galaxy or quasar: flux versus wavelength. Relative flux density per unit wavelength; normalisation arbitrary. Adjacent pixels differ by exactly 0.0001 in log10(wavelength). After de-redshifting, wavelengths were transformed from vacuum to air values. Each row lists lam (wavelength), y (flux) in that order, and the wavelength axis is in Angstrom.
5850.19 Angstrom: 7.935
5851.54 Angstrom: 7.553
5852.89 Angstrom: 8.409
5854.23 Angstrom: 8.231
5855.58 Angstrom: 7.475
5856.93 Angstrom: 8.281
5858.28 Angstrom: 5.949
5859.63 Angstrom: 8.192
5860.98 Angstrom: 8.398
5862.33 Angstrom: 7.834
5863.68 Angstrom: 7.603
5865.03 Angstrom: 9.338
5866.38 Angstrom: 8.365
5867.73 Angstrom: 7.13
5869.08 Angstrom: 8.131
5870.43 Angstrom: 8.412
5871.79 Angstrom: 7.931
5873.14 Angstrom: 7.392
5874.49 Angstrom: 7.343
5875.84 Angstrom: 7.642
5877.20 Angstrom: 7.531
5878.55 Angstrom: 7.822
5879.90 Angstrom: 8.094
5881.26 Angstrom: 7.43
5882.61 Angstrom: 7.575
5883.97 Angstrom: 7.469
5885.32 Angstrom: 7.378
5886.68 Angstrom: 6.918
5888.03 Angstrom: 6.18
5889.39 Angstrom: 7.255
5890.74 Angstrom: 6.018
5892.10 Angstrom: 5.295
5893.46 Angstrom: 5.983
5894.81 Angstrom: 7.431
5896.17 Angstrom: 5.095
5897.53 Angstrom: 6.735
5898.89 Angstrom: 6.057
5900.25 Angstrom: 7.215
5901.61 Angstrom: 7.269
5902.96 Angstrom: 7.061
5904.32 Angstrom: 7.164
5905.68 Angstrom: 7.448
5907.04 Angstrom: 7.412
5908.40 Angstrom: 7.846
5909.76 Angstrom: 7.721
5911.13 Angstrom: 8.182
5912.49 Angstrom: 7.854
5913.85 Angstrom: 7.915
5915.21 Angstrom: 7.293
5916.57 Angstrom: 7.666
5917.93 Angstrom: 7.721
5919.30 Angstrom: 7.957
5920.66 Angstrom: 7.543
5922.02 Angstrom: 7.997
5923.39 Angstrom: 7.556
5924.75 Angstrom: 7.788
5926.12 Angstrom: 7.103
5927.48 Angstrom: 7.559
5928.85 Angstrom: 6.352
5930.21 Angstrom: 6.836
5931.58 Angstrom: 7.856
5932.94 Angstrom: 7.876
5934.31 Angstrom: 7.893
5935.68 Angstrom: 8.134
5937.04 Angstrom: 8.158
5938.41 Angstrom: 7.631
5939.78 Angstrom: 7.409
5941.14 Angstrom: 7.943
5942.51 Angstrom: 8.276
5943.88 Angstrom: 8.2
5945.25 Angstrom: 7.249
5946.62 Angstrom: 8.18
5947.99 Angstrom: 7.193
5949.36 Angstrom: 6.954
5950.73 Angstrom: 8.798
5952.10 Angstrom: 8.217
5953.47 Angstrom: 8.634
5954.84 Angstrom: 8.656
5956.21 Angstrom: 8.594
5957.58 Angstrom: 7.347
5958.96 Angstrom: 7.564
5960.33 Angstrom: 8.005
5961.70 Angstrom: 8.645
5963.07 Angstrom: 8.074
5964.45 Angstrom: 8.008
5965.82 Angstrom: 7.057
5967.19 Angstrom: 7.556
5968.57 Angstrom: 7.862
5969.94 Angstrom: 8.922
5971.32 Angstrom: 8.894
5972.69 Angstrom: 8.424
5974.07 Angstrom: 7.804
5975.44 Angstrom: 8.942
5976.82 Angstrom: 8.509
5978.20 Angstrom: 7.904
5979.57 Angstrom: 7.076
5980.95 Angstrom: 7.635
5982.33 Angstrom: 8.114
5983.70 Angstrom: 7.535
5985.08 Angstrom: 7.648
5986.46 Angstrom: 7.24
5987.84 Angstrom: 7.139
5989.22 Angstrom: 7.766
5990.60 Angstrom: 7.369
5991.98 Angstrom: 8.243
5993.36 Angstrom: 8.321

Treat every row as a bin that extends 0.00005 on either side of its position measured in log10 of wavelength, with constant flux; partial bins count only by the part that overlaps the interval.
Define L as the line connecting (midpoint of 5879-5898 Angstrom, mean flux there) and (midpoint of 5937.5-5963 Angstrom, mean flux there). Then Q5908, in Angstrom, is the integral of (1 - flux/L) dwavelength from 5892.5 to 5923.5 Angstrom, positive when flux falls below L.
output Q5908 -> -0.5 Angstrom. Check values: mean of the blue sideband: 6.79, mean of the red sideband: 7.98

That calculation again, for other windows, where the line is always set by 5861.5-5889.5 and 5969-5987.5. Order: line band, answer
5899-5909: 0.6 Angstrom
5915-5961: 0.7 Angstrom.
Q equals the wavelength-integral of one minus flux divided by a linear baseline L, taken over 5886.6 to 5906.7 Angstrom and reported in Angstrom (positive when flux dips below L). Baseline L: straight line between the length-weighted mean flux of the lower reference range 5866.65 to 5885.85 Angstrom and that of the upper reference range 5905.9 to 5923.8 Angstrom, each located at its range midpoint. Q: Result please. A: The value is 2.9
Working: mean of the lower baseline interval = 7.68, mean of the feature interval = 6.62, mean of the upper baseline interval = 7.74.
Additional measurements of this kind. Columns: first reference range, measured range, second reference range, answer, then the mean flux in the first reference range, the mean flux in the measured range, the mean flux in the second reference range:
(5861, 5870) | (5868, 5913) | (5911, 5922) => 4.1 Angstrom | 8.1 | 7.22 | 7.77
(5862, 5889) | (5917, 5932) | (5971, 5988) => 0.6 Angstrom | 7.67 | 7.47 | 7.92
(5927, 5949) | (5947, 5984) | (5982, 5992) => -2.1 Angstrom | 7.66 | 8.04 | 7.57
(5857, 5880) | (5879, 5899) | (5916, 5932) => 2.5 Angstrom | 7.84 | 6.76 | 7.48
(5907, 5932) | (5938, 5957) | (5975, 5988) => -0.8 Angstrom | 7.59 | 8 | 7.78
